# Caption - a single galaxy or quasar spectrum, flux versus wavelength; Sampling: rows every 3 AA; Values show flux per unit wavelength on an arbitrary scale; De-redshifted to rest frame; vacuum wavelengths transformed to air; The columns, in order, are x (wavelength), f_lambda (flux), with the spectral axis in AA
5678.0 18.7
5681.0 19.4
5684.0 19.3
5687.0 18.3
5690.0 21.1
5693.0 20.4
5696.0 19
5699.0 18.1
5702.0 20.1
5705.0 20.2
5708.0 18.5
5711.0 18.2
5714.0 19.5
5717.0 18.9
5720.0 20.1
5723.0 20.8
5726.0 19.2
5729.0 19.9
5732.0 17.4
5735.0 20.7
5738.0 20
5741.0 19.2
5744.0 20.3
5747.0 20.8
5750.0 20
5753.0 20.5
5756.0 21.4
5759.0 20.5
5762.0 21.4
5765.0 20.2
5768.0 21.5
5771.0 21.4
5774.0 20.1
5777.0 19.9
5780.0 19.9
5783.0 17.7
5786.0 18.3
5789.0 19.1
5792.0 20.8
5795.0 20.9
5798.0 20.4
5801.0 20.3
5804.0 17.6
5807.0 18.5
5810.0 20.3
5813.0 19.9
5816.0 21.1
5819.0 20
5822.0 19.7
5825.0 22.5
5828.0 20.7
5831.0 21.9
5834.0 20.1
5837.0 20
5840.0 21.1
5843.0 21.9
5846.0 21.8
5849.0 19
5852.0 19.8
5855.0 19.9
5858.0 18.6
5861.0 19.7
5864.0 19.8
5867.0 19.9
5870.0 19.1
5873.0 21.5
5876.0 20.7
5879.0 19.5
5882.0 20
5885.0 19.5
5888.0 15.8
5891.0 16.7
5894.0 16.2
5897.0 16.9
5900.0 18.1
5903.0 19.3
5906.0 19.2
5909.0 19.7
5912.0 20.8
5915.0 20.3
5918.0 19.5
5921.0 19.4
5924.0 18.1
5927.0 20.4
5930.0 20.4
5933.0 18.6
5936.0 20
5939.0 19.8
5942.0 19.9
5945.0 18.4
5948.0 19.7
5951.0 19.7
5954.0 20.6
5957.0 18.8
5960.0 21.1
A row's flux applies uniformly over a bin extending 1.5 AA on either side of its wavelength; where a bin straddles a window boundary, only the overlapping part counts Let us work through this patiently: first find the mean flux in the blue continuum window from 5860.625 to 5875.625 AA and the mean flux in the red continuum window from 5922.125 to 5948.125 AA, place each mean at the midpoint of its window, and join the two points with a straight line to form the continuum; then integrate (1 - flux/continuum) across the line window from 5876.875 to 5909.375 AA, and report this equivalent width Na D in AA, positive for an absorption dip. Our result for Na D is 2.6 AA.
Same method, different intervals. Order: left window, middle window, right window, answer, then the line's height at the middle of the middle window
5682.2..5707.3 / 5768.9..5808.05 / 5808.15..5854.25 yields 1.2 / 20.3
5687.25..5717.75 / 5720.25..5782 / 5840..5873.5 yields -2.0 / 19.6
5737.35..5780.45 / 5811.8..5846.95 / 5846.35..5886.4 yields -1.5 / 20.1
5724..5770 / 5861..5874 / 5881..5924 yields -0.7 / 19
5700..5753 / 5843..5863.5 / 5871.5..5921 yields -0.8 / 19.2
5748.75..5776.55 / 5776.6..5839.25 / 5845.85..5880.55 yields 1.1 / 20.4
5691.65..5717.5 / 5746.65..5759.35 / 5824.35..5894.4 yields -0.8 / 19.4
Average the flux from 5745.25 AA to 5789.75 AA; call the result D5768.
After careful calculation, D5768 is 20.2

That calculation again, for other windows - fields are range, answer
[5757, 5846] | 20.3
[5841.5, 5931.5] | 19.4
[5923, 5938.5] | 19.6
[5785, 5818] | 19.8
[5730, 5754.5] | 19.9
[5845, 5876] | 19.9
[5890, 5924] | 18.7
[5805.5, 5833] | 20.5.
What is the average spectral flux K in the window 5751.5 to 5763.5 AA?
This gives 20.9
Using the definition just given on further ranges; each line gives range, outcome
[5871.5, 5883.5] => 20.4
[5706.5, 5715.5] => 18.7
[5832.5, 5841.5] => 20.4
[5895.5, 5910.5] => 18.6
